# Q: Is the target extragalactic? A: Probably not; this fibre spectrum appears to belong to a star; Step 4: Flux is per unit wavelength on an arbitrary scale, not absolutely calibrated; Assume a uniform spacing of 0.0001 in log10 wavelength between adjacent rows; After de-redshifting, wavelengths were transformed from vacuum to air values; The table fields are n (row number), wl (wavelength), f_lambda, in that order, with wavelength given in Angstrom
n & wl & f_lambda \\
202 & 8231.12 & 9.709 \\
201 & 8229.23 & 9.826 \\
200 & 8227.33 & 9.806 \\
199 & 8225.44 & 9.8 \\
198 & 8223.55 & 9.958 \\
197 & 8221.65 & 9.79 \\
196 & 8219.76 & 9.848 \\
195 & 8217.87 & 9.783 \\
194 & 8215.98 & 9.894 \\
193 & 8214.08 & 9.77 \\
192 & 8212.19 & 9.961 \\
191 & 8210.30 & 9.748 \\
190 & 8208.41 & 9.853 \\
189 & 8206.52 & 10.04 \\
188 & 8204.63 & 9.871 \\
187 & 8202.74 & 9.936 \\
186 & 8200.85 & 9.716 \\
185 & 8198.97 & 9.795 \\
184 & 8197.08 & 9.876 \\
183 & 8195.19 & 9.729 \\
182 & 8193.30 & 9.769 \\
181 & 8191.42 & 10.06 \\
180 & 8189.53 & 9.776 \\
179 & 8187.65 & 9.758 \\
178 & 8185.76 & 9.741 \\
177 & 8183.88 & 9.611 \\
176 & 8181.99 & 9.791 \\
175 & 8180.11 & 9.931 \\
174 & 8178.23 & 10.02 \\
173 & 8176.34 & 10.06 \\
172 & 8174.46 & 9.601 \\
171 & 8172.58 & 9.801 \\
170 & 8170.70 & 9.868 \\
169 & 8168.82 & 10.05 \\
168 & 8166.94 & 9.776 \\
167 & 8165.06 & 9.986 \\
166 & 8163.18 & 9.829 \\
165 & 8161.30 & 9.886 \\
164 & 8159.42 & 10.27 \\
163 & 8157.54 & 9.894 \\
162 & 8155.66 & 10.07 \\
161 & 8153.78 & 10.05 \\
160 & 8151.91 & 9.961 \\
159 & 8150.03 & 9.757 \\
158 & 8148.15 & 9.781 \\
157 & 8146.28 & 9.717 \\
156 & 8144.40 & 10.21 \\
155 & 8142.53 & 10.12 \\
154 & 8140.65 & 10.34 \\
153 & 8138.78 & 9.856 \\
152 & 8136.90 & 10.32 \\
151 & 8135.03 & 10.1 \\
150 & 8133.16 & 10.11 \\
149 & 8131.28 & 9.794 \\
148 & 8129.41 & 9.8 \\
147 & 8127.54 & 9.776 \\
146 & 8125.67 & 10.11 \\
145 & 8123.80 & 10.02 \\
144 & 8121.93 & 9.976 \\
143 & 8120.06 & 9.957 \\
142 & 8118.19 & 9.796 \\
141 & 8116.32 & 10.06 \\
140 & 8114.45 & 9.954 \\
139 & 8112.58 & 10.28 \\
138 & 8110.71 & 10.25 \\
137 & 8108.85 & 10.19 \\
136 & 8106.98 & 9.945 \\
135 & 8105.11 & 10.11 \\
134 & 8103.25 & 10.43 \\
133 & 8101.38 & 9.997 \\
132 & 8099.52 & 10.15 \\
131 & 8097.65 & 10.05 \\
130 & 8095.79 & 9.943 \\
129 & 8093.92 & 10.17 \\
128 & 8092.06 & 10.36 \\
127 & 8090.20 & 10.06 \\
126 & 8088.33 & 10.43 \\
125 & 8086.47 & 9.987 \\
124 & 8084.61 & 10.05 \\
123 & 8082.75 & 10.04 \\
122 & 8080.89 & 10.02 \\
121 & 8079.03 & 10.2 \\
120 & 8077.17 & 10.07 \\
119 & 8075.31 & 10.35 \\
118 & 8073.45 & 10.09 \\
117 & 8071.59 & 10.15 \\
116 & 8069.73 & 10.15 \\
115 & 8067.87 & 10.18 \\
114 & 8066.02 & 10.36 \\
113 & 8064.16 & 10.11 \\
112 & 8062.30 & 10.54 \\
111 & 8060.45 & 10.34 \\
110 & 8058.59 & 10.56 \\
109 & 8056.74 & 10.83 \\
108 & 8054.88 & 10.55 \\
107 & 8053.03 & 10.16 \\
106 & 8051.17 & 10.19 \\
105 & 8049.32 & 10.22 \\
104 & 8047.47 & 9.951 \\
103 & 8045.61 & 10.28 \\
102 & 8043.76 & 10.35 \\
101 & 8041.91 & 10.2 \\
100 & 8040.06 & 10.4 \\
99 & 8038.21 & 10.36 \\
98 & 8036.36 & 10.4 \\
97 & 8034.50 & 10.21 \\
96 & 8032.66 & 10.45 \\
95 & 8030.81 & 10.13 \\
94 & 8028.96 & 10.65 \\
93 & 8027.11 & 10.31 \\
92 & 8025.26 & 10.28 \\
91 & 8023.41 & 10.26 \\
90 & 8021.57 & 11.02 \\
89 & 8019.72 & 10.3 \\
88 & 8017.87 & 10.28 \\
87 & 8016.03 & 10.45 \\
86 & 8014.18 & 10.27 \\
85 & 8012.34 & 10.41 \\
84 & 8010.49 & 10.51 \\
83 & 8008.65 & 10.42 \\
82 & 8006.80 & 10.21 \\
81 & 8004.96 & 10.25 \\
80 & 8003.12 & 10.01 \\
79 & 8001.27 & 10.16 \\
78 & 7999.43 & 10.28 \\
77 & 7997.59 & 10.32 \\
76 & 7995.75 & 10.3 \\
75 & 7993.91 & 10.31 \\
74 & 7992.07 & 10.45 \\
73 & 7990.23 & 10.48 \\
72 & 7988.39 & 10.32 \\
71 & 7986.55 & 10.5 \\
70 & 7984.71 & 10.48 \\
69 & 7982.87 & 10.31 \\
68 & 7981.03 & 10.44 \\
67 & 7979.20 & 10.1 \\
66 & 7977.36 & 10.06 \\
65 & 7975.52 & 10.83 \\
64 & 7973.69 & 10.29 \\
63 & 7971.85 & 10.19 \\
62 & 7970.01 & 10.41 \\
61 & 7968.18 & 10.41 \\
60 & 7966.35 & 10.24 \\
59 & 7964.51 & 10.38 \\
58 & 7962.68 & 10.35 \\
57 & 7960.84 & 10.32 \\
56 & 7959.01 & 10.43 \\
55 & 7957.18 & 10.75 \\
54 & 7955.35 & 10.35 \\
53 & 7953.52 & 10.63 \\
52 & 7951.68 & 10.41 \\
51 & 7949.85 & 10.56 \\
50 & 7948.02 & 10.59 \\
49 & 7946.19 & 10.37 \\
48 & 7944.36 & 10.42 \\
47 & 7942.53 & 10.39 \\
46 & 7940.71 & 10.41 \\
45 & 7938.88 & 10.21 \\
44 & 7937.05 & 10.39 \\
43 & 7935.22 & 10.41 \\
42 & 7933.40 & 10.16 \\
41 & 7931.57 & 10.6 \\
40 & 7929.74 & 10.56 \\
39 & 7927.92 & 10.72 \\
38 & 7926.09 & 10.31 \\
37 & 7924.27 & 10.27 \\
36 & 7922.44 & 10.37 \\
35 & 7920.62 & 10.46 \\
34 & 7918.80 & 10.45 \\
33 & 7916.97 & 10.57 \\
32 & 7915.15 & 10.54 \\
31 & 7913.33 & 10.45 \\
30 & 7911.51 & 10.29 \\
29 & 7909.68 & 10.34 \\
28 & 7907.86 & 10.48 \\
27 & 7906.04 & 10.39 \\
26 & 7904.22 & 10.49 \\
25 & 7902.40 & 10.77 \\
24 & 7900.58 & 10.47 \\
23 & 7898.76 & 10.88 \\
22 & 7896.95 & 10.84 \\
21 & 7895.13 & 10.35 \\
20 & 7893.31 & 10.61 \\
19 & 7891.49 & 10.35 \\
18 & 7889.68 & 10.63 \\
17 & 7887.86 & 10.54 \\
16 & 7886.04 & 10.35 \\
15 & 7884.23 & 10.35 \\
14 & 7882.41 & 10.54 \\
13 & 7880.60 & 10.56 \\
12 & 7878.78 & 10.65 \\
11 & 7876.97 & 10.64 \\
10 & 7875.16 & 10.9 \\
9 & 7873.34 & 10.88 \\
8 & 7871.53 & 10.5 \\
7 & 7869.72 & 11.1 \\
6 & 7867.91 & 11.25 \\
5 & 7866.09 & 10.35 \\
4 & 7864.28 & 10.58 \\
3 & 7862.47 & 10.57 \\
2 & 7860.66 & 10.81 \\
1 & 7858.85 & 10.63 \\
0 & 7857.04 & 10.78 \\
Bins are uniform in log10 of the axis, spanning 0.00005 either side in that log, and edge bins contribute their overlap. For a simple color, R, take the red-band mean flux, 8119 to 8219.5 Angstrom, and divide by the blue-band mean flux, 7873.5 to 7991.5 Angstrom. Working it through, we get 0.95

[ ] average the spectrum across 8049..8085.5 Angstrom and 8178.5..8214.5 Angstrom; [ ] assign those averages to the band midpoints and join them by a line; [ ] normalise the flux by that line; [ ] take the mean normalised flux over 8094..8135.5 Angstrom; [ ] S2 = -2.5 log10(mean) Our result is 0.01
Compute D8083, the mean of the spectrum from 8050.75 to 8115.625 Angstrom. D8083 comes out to 10.2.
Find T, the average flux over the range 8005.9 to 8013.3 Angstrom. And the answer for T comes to 10.4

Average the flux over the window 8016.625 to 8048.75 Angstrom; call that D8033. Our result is 10.3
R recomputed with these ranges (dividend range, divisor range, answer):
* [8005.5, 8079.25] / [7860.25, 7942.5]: 0.98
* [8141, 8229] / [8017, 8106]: 0.96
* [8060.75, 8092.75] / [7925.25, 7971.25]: 0.98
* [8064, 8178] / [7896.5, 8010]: 0.96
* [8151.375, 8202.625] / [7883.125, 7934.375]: 0.94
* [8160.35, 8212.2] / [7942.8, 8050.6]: 0.95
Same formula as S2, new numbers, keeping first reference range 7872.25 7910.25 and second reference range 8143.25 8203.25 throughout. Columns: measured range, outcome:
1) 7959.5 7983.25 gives 0.00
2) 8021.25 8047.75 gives -0.01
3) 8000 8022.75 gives -0.01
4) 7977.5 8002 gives 0.00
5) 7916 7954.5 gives 0.00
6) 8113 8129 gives 0.01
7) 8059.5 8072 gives -0.01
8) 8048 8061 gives -0.02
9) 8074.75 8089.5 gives 0.00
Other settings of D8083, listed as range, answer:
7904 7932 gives 10.5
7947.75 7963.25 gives 10.5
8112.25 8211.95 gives 9.92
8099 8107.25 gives 10.1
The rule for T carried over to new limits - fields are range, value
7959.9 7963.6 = 10.3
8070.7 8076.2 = 10.2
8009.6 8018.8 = 10.4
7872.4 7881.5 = 10.7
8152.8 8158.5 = 10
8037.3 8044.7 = 10.3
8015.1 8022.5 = 10.5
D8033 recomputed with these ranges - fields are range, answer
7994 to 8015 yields 10.3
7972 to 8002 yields 10.4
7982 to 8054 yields 10.3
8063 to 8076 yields 10.2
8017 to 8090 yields 10.3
